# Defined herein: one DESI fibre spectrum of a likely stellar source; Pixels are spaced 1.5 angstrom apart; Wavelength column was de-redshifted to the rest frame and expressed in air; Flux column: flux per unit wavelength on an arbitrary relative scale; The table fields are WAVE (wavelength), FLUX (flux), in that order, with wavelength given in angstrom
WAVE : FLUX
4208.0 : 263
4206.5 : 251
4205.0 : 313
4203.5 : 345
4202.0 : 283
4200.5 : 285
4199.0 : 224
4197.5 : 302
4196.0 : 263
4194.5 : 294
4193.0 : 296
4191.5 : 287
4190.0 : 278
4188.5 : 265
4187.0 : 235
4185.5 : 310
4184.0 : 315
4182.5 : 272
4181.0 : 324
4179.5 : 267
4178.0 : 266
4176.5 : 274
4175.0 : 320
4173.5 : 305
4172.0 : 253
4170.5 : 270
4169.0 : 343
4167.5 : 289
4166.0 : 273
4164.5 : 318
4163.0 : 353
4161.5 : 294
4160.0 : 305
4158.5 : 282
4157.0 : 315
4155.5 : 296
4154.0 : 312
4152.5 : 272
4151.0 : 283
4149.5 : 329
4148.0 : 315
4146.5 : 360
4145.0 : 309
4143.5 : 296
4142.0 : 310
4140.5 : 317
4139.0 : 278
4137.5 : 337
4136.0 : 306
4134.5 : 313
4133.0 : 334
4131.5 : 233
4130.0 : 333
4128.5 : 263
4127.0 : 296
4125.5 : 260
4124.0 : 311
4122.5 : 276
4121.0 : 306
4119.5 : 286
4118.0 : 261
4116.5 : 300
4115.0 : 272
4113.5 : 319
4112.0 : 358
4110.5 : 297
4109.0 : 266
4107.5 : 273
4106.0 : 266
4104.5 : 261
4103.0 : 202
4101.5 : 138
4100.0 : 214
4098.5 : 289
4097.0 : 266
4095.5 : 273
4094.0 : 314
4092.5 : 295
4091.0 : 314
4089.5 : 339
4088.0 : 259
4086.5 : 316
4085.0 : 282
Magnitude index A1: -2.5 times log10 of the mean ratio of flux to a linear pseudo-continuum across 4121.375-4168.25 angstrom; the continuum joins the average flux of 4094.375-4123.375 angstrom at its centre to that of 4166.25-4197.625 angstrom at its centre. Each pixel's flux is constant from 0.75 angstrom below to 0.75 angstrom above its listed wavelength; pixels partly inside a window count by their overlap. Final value -0.09 mag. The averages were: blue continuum 270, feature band 302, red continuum 287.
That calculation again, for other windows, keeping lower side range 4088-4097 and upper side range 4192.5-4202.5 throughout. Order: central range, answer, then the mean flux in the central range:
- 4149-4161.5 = -0.04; 298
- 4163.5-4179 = -0.03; 292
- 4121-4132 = 0.03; 284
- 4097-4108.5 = 0.24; 237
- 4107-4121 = 0.01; 294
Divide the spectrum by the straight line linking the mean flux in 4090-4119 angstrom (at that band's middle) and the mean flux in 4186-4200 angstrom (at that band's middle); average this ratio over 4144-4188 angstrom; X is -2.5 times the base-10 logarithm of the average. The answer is -0.10 mag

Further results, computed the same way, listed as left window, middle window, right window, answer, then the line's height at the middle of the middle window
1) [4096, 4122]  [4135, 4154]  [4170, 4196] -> -0.12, 276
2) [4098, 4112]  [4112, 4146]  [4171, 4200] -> -0.15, 260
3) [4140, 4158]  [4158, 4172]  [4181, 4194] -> -0.01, 299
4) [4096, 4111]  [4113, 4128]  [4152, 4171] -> -0.10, 263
